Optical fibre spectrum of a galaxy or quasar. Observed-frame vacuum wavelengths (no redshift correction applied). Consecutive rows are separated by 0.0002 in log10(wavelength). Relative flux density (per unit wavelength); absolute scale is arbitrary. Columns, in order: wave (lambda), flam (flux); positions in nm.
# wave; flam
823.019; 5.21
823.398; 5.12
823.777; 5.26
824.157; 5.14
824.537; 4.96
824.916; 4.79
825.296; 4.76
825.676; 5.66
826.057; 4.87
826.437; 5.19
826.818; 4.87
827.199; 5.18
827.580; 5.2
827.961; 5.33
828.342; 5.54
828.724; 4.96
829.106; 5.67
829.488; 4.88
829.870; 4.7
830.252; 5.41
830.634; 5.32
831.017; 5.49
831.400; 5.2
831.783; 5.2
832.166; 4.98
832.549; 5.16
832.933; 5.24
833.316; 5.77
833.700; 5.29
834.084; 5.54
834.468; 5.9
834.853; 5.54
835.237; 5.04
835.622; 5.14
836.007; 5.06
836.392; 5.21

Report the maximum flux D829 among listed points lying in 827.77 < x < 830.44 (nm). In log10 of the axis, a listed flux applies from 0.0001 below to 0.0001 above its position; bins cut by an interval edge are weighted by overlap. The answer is 5.67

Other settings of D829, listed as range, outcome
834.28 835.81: 5.9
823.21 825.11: 5.26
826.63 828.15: 5.33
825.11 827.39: 5.66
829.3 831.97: 5.49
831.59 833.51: 5.77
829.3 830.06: 4.88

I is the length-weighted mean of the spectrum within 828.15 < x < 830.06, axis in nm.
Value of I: 5.15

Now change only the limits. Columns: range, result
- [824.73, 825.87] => 5.07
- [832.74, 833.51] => 5.5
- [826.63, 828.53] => 5.23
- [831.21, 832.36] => 5.13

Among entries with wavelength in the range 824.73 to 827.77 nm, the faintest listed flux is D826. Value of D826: 4.76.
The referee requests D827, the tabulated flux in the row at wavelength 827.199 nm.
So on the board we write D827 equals 5.18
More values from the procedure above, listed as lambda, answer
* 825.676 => 5.66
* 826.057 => 4.87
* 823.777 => 5.26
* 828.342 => 5.54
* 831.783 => 5.2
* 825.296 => 4.76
